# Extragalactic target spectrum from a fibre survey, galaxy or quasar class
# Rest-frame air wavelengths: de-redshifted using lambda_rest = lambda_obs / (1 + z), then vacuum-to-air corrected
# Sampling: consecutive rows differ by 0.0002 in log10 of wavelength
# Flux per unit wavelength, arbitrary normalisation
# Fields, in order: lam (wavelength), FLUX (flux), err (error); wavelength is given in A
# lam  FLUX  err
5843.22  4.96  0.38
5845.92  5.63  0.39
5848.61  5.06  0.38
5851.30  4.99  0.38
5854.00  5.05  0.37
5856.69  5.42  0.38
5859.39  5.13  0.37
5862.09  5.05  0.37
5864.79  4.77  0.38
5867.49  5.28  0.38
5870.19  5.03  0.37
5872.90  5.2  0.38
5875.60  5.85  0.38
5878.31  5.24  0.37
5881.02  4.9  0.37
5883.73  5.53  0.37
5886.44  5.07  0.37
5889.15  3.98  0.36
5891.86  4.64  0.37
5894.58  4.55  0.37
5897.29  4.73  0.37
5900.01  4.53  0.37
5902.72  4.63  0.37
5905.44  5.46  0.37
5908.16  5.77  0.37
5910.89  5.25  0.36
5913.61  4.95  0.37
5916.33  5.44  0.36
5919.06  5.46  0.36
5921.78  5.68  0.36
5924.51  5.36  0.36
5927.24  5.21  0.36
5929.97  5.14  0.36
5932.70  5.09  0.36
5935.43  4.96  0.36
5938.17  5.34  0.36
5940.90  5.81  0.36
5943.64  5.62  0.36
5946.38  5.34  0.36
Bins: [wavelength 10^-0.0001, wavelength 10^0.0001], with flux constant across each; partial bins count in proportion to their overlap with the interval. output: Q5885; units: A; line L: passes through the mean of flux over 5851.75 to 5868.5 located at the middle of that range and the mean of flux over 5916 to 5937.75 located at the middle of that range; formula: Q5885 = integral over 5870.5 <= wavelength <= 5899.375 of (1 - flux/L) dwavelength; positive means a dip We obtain 1.2 A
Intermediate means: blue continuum 5.11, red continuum 5.29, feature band 4.96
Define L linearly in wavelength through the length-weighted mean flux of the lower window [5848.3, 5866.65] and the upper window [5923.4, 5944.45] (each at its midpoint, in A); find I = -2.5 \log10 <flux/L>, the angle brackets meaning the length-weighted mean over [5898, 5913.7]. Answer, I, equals 0.03 mag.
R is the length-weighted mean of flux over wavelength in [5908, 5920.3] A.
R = 5.33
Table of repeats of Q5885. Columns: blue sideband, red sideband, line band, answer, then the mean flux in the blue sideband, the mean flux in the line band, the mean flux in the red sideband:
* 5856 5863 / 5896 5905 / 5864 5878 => -0.5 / 5.19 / 5.25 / 4.72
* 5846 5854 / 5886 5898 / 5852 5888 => -2.5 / 5.13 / 5.18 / 4.55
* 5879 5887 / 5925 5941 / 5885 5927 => 1.3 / 5.18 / 5.04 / 5.22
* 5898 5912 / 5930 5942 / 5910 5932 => -0.5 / 5.11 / 5.31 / 5.27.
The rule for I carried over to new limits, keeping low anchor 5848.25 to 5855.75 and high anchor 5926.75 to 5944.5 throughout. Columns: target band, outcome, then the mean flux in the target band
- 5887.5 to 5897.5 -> 0.16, 4.46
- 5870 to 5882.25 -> -0.03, 5.26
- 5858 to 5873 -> 0.01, 5.07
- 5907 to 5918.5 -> -0.02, 5.35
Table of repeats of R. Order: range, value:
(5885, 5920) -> 4.95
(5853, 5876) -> 5.17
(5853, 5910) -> 5.04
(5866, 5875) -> 5.22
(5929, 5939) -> 5.12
